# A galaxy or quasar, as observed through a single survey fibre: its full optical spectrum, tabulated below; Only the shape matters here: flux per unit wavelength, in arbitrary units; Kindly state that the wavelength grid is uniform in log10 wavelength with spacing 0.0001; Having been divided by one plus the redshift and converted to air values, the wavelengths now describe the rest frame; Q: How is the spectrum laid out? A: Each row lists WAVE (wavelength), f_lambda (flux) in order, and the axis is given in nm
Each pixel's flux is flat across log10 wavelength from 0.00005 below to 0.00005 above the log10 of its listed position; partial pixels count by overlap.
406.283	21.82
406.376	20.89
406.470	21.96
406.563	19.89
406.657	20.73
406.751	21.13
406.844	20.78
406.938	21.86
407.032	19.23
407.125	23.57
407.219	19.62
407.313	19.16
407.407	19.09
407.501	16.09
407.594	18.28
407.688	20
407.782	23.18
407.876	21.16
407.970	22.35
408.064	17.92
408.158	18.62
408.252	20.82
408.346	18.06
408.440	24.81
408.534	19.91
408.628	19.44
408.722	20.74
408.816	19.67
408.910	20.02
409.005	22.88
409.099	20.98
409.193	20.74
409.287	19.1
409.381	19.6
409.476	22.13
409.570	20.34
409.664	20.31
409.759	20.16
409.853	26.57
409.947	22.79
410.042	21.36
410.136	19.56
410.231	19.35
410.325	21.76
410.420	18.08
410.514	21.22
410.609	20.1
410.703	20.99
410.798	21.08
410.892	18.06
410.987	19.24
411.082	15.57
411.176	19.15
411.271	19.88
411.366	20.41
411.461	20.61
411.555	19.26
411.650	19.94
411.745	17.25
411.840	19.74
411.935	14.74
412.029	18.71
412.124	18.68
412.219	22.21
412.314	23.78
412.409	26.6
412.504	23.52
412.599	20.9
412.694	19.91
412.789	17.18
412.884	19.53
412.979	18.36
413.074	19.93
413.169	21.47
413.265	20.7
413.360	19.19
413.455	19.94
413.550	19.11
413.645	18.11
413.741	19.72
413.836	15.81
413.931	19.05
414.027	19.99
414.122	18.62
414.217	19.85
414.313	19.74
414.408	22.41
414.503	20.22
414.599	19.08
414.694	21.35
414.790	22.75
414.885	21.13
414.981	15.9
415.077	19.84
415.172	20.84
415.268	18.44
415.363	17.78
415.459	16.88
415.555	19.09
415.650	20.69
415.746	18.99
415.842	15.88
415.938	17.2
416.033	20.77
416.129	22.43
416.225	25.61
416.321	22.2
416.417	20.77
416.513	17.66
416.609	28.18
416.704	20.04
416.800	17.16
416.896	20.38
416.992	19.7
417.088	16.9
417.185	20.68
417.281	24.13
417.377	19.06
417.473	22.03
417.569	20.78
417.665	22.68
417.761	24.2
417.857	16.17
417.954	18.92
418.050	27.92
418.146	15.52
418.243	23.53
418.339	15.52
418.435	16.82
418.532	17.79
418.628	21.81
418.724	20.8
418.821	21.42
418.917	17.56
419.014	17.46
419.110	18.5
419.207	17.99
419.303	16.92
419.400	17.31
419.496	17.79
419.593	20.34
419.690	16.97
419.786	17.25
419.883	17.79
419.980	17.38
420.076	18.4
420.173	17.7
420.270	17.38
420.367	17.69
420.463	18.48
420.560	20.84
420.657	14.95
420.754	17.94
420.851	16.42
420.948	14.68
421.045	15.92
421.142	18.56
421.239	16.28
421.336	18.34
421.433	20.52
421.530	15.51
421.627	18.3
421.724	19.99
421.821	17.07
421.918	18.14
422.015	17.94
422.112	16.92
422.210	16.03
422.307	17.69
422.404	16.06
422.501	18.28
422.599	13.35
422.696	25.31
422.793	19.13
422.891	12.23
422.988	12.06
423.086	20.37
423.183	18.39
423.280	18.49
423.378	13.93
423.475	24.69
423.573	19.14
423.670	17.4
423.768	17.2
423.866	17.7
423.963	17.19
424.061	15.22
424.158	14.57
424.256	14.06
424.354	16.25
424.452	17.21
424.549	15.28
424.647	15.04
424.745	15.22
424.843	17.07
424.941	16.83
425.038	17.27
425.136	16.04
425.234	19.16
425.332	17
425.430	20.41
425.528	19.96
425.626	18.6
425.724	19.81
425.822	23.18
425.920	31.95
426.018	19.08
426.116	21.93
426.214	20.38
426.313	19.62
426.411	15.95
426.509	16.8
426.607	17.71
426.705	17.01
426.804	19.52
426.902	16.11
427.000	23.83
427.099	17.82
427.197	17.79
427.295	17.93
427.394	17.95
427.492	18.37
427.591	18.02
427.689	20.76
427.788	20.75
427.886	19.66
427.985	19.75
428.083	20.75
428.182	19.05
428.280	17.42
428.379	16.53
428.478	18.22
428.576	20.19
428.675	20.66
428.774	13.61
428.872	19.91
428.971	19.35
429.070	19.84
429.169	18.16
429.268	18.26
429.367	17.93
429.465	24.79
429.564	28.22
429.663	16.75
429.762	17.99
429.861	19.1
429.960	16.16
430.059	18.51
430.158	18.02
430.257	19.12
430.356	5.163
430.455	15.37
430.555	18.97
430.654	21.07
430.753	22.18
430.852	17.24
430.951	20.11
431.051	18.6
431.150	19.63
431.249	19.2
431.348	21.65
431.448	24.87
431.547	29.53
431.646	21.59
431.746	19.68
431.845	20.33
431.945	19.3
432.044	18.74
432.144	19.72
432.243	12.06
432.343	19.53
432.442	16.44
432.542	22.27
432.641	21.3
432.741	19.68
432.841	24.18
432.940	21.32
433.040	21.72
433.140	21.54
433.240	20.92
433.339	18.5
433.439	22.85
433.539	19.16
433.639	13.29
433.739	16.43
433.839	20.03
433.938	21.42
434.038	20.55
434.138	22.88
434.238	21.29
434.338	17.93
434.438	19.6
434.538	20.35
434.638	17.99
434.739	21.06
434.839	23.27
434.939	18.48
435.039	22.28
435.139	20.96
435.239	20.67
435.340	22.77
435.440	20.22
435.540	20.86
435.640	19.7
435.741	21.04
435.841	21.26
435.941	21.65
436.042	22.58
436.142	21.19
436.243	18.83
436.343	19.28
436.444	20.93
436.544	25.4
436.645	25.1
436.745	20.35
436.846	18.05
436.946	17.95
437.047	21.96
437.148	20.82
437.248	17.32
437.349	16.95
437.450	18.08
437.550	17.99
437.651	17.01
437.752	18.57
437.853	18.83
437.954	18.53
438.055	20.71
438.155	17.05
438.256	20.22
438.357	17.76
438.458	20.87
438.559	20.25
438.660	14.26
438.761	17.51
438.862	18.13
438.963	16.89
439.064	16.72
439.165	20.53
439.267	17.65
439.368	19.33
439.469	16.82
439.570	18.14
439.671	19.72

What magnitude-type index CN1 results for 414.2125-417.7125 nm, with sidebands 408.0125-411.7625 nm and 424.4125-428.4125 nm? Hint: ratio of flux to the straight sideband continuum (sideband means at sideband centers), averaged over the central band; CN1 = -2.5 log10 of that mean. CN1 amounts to -0.03 mag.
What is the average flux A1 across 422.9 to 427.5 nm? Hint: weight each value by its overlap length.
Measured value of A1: 18.1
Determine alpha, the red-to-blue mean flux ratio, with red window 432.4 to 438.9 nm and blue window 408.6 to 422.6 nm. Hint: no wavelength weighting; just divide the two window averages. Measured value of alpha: 1.0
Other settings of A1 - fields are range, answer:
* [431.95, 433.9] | 19.5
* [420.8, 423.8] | 17.6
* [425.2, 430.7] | 19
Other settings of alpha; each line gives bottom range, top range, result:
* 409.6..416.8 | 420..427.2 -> 0.89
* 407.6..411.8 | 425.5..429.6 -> 0.96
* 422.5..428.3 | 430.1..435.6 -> 1.09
